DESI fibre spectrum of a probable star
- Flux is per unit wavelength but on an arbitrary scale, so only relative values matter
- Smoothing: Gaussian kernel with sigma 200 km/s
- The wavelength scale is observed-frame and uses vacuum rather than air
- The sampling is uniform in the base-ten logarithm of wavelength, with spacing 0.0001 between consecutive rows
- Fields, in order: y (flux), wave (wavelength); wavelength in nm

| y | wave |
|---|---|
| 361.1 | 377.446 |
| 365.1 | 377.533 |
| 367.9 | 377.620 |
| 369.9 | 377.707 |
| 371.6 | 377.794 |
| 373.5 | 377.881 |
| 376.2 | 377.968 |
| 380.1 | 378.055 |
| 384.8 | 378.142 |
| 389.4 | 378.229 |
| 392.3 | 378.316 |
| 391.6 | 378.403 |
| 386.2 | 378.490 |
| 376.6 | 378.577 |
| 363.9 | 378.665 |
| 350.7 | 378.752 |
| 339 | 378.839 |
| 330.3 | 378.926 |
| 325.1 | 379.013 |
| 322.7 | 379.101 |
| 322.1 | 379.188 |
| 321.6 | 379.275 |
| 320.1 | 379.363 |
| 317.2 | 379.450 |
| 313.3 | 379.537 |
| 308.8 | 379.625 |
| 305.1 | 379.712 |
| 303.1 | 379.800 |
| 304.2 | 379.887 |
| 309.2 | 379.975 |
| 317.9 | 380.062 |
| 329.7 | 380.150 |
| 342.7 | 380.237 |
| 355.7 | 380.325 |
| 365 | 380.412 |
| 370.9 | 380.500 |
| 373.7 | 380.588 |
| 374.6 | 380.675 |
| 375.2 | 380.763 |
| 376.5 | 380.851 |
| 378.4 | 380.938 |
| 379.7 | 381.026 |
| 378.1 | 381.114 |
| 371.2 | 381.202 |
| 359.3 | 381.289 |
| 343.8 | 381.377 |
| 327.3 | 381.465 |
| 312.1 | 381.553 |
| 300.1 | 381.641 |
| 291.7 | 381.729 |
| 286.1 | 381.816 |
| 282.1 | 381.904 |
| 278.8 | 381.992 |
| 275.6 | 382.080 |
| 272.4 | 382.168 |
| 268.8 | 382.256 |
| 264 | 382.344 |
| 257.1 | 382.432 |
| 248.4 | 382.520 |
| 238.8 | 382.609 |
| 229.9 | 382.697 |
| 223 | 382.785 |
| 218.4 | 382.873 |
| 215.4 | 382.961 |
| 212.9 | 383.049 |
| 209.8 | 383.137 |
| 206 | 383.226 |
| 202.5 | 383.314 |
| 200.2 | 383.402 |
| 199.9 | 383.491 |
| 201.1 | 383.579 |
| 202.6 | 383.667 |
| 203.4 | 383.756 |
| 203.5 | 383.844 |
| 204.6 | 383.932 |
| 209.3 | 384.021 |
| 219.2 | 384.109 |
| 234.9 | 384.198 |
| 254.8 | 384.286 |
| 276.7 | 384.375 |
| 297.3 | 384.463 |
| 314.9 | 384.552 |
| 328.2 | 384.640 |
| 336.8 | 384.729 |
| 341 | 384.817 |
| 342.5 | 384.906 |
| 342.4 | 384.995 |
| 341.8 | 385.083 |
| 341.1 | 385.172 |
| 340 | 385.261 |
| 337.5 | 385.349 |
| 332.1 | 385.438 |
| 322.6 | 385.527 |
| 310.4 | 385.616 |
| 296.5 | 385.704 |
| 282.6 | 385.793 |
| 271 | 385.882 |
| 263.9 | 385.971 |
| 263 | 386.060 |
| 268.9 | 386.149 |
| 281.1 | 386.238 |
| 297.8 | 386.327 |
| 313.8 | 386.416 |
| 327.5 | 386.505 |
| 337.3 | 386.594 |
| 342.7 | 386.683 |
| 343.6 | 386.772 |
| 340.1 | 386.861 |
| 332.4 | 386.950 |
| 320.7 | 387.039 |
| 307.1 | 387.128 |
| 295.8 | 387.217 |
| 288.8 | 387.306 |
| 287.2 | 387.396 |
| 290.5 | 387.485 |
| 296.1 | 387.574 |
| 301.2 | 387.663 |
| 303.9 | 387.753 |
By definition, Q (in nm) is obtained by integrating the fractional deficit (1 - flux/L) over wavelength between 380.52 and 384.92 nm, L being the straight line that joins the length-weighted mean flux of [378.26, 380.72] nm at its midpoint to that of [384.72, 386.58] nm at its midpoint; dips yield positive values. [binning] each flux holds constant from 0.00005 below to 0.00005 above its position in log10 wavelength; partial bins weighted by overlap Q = 0.65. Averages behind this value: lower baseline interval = 341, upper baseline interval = 312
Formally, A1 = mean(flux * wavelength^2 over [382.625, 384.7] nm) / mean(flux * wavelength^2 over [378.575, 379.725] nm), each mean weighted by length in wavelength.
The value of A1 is 0.72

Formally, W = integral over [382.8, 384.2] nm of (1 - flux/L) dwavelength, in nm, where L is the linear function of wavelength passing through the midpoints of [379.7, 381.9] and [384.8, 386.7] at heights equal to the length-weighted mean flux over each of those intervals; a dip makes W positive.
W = 0.50 nm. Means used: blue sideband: 341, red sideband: 313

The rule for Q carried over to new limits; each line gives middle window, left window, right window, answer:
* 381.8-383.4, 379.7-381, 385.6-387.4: 0.43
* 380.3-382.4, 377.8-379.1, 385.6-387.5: 0.08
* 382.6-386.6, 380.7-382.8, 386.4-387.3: 0.61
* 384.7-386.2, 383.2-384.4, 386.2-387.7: -0.28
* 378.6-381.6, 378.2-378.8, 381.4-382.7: -0.10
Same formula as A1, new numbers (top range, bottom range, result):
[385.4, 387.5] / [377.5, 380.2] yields 0.92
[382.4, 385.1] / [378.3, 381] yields 0.74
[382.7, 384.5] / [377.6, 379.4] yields 0.63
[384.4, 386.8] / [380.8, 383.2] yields 1.11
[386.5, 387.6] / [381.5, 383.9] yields 1.34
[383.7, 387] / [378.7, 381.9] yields 0.91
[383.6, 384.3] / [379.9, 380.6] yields 0.64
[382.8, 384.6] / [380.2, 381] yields 0.62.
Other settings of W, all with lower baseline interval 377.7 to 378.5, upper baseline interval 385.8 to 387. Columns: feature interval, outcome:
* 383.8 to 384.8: 0.19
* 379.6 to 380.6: 0.09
